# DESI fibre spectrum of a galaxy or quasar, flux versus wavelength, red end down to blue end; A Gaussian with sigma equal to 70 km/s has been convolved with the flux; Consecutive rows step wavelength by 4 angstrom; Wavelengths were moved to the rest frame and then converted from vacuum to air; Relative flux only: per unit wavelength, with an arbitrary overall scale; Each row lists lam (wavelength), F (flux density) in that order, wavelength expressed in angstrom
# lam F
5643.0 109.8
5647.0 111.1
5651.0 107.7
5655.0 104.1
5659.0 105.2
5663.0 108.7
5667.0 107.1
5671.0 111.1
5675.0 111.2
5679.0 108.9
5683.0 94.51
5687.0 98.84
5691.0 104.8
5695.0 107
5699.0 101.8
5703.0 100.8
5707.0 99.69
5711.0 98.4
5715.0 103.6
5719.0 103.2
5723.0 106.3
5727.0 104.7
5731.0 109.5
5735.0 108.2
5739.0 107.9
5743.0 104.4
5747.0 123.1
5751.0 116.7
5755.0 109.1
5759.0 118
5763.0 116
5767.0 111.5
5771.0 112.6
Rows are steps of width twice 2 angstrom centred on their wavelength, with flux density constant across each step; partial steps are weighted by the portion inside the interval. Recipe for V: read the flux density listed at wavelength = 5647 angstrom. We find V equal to 111.1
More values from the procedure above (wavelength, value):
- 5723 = 106.3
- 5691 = 104.8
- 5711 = 98.4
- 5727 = 104.7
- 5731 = 109.5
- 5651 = 107.7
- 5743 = 104.4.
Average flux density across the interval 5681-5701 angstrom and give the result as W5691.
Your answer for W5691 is 101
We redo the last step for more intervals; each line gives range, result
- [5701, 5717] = 101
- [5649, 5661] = 106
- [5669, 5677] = 111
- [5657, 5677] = 109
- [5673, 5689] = 103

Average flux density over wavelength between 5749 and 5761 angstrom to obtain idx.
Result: 115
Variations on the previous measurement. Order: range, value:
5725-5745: 107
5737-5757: 112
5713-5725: 104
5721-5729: 106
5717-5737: 106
